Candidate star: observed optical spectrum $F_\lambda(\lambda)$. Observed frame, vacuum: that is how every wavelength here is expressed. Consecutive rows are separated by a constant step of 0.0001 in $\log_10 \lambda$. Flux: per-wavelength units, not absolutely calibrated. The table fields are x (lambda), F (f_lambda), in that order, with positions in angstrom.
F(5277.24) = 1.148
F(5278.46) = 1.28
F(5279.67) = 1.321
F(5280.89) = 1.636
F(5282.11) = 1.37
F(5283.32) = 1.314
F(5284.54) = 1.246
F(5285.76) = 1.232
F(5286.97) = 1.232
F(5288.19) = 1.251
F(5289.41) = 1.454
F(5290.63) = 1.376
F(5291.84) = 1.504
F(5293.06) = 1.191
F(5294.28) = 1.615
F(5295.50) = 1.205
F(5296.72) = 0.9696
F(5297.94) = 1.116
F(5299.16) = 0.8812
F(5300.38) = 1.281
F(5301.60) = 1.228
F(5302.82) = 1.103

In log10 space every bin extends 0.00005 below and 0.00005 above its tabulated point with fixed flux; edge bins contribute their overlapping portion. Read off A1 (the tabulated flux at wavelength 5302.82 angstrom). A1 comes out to 1.103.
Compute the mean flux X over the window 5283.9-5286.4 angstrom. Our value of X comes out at 1.24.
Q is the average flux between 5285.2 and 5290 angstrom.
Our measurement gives 1.29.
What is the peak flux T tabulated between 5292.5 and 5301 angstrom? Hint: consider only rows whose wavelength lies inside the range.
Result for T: 1.615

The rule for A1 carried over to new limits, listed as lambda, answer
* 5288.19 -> 1.251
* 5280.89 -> 1.636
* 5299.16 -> 0.8812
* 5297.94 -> 1.116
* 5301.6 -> 1.228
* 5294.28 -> 1.615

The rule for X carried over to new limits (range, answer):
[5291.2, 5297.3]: 1.3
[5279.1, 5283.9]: 1.41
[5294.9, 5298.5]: 1.1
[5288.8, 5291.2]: 1.41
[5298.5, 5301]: 1.08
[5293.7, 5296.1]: 1.41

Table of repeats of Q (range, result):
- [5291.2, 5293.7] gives 1.35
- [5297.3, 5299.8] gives 1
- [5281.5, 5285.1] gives 1.31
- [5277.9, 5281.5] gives 1.41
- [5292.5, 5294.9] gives 1.41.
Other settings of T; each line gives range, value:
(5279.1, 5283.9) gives 1.636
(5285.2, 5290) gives 1.454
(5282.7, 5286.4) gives 1.314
